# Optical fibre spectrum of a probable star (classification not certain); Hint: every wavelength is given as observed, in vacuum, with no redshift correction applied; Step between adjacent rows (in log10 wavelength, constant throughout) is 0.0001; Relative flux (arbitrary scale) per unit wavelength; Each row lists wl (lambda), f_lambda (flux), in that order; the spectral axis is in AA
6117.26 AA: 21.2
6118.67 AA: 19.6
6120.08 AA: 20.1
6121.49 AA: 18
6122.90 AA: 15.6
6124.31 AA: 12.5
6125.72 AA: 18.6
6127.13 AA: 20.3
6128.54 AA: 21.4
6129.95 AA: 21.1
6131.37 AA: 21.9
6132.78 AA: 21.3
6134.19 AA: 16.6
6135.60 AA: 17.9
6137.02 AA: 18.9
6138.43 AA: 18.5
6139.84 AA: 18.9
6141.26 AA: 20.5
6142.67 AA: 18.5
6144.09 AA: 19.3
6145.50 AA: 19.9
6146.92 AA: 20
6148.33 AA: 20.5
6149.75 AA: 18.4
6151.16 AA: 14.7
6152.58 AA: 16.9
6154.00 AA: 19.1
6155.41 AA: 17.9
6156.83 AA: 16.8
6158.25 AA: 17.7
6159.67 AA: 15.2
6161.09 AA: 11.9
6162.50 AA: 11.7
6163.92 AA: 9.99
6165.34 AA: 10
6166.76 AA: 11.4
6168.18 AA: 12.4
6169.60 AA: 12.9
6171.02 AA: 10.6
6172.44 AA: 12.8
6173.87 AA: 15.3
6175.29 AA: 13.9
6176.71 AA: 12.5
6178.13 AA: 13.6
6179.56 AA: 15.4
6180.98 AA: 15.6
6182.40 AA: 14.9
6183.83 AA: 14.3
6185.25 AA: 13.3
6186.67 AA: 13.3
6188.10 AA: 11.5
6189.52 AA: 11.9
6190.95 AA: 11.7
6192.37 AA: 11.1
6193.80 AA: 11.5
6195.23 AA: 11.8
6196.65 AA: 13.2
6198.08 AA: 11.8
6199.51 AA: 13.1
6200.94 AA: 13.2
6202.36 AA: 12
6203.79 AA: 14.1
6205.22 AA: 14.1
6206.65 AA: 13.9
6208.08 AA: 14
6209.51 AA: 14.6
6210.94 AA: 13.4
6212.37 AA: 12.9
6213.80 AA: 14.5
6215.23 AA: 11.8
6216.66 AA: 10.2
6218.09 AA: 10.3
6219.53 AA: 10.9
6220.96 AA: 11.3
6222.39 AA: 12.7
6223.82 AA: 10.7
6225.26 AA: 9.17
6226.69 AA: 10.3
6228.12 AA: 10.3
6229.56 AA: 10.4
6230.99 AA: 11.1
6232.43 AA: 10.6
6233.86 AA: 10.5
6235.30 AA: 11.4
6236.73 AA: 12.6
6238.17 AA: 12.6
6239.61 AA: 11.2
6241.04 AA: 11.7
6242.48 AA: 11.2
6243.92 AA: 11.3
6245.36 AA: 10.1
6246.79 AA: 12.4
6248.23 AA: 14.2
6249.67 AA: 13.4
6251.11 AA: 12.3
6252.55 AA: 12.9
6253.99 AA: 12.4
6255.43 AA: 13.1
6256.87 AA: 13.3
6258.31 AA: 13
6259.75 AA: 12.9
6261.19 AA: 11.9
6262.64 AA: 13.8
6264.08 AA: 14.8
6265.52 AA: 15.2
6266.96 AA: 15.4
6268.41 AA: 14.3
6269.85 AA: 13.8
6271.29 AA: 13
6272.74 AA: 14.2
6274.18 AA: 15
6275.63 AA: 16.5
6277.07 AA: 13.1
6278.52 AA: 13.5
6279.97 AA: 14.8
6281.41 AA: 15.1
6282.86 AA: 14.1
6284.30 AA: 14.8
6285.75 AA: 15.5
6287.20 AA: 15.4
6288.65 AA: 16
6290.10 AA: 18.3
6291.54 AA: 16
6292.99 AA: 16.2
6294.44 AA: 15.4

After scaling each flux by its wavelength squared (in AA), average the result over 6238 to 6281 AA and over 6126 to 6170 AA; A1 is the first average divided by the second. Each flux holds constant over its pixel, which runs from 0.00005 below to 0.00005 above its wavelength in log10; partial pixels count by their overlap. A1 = 0.80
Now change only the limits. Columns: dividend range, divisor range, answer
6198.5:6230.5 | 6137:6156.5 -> 0.67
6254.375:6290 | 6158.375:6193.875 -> 1.15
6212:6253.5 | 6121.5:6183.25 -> 0.72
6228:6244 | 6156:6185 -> 0.86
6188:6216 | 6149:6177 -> 0.92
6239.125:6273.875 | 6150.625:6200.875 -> 0.99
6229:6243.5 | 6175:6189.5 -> 0.84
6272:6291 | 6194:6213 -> 1.17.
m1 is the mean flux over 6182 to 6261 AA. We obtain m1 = 12.2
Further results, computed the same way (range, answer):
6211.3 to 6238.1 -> 11.3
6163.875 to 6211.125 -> 12.9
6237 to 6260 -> 12.4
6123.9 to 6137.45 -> 19.2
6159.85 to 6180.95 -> 12.6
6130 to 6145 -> 19.3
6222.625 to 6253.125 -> 11.5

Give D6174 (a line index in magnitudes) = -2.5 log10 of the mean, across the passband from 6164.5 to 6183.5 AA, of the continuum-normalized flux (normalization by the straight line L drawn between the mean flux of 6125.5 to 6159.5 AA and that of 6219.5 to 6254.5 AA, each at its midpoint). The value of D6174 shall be 0.24 mag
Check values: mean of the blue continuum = 18.9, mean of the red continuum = 11.5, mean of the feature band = 13.2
